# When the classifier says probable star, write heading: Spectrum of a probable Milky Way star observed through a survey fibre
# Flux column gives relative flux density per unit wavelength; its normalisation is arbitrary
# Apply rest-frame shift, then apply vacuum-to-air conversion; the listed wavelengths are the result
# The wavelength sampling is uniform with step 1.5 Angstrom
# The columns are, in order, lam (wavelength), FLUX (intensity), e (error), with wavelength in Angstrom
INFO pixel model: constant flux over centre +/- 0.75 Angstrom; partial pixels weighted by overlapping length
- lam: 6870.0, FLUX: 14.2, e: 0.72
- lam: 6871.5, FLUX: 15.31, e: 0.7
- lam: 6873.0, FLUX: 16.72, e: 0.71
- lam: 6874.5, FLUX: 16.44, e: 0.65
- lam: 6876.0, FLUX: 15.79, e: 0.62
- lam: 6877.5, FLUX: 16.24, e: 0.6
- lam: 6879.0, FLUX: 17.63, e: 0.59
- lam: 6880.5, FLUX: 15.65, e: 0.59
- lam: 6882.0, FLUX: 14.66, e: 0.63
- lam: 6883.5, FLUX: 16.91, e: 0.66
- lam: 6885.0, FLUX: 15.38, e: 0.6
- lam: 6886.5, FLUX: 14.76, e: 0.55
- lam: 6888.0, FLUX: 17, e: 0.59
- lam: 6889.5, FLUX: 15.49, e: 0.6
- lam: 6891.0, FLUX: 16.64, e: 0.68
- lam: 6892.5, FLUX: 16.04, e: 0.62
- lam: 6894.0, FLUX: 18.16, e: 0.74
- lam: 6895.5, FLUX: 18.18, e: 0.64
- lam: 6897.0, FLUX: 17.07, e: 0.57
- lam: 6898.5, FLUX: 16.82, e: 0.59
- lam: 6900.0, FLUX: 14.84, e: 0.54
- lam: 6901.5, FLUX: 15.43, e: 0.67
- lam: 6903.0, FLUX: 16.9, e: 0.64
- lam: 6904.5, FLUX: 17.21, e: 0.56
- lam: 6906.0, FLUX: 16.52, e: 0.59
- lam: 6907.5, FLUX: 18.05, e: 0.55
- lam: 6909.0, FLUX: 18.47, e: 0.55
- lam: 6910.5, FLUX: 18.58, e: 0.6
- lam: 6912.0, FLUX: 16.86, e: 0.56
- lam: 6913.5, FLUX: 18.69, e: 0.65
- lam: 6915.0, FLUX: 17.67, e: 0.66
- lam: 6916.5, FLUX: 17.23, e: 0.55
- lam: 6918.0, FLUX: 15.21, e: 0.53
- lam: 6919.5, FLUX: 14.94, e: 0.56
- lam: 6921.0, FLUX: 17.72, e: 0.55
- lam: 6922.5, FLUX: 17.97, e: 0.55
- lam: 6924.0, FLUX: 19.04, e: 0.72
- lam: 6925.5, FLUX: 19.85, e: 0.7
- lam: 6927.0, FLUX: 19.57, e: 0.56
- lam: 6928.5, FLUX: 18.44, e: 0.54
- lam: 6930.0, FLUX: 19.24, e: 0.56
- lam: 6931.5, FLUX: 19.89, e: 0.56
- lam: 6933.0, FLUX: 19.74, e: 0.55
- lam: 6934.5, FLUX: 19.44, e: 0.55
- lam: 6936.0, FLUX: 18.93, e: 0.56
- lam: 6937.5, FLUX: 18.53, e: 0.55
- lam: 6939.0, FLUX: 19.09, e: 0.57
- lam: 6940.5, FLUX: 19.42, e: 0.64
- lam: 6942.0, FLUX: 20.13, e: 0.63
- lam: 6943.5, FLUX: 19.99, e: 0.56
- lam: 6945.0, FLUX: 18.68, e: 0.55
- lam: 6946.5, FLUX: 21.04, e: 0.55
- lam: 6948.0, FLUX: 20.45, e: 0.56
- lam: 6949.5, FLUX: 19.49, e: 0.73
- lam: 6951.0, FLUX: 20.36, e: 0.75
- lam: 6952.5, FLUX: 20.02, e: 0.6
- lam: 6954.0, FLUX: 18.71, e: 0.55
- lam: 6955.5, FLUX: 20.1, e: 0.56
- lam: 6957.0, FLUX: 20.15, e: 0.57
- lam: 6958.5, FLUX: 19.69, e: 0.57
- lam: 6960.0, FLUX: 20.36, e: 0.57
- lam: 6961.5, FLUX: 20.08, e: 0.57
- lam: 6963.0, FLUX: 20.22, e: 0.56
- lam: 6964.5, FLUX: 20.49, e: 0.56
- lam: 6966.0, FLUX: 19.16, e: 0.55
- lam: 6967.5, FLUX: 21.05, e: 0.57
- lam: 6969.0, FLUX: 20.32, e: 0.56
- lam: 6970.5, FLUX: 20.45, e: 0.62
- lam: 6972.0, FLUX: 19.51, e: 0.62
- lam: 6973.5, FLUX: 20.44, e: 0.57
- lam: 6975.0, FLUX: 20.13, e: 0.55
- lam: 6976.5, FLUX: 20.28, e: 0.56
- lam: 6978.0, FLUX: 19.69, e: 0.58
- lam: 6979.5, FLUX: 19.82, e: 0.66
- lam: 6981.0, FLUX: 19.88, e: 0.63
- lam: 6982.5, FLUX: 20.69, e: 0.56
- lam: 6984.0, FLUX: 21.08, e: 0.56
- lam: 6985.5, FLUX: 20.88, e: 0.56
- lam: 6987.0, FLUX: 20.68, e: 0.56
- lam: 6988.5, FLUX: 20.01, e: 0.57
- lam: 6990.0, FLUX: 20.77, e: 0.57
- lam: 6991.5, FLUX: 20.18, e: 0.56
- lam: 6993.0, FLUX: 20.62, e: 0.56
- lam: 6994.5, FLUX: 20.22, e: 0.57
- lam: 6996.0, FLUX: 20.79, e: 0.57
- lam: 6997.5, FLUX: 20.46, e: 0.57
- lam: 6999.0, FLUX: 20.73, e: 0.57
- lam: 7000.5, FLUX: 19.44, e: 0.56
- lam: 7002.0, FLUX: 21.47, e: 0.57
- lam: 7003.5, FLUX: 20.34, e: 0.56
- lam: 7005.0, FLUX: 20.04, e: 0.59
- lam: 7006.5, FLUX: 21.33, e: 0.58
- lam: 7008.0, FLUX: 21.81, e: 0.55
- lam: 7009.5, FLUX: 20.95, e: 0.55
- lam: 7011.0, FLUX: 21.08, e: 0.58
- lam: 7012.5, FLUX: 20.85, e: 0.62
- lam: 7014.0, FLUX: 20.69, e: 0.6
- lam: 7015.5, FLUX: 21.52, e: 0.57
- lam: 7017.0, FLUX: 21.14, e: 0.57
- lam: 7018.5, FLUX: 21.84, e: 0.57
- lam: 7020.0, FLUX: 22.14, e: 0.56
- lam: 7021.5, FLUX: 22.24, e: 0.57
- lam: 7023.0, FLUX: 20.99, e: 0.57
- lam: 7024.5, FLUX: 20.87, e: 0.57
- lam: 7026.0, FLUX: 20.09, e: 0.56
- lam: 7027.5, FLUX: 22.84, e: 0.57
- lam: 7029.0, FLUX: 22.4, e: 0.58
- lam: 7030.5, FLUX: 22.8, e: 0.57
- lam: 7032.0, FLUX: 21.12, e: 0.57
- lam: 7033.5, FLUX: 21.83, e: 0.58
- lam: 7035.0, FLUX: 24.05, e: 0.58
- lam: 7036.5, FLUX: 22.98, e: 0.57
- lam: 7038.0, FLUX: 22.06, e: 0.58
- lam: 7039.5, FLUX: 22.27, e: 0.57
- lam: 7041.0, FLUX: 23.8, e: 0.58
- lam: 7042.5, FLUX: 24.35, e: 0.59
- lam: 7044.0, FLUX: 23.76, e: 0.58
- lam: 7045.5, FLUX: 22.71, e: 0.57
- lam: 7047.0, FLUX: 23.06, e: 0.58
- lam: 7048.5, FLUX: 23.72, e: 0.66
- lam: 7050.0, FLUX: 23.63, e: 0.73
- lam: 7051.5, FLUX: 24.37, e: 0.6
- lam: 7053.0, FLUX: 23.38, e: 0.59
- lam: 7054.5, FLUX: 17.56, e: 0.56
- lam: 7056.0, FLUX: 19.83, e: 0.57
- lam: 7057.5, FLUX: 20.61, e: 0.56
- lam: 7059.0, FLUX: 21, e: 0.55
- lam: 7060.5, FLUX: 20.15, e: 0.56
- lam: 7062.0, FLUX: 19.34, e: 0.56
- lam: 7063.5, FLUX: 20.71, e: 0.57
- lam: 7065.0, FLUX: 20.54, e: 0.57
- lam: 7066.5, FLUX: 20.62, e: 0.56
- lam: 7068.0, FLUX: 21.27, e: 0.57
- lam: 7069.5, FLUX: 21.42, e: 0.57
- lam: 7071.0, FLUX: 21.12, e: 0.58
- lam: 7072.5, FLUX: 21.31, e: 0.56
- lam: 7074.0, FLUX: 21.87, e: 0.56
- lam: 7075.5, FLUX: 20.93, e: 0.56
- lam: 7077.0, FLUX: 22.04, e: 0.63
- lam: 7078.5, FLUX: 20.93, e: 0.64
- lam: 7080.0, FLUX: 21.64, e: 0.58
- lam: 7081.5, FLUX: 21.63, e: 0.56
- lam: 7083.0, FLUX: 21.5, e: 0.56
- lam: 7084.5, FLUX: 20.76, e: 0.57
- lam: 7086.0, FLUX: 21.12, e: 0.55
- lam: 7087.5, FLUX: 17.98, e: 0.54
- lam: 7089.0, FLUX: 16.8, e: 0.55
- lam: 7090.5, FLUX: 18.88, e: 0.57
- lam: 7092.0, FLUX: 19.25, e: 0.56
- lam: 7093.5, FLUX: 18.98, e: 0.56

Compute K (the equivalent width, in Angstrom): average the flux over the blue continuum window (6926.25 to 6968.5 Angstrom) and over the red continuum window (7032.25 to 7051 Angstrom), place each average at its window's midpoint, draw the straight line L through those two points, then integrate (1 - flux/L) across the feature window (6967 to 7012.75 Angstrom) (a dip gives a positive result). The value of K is 1.6 Angstrom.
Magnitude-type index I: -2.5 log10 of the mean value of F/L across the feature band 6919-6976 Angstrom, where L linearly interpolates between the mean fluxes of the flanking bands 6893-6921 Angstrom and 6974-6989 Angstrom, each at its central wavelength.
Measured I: -0.042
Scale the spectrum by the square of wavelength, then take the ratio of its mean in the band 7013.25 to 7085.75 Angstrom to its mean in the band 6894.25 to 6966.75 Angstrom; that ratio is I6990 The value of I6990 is 1.21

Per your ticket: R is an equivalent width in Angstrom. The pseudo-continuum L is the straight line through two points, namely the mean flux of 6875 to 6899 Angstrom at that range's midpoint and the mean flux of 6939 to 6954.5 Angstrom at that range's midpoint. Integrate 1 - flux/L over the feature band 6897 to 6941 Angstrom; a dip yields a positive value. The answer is 0.8 Angstrom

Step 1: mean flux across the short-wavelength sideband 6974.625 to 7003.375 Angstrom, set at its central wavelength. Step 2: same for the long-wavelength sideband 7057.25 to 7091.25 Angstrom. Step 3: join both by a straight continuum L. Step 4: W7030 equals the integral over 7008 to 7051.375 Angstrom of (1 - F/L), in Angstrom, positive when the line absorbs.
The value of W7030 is -3.6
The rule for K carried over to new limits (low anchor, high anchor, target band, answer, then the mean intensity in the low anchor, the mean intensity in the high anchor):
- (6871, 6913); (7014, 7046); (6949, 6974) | -0.78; 16.6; 22.2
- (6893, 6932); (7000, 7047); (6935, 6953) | -0.82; 17.6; 21.8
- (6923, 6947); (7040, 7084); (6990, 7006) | 0.06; 19.4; 21.7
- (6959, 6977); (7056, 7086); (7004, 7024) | -0.69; 20.2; 21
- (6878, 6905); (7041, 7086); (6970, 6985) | -0.96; 16.4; 21.6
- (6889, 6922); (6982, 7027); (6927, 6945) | -1.15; 17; 20.9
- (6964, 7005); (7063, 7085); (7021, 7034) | -0.56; 20.3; 21.2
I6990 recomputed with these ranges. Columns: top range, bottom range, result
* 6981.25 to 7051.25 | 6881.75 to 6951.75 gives 1.24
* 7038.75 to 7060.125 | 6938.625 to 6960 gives 1.16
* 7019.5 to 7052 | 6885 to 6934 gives 1.35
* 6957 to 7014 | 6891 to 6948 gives 1.15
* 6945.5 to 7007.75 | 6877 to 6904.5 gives 1.27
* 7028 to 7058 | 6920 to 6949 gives 1.20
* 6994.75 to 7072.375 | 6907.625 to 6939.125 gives 1.21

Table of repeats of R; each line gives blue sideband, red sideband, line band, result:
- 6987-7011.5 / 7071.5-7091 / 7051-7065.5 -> -0.1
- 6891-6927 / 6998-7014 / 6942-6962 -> -1.1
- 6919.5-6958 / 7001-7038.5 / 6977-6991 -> 0.1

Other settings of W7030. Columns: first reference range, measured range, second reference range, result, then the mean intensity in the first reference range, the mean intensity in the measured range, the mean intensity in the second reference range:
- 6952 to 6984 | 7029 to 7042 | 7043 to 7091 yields -1.1 Angstrom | 20.1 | 22.6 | 21.2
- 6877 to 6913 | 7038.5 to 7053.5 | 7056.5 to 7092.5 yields -2.7 Angstrom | 16.7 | 23.5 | 20.6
